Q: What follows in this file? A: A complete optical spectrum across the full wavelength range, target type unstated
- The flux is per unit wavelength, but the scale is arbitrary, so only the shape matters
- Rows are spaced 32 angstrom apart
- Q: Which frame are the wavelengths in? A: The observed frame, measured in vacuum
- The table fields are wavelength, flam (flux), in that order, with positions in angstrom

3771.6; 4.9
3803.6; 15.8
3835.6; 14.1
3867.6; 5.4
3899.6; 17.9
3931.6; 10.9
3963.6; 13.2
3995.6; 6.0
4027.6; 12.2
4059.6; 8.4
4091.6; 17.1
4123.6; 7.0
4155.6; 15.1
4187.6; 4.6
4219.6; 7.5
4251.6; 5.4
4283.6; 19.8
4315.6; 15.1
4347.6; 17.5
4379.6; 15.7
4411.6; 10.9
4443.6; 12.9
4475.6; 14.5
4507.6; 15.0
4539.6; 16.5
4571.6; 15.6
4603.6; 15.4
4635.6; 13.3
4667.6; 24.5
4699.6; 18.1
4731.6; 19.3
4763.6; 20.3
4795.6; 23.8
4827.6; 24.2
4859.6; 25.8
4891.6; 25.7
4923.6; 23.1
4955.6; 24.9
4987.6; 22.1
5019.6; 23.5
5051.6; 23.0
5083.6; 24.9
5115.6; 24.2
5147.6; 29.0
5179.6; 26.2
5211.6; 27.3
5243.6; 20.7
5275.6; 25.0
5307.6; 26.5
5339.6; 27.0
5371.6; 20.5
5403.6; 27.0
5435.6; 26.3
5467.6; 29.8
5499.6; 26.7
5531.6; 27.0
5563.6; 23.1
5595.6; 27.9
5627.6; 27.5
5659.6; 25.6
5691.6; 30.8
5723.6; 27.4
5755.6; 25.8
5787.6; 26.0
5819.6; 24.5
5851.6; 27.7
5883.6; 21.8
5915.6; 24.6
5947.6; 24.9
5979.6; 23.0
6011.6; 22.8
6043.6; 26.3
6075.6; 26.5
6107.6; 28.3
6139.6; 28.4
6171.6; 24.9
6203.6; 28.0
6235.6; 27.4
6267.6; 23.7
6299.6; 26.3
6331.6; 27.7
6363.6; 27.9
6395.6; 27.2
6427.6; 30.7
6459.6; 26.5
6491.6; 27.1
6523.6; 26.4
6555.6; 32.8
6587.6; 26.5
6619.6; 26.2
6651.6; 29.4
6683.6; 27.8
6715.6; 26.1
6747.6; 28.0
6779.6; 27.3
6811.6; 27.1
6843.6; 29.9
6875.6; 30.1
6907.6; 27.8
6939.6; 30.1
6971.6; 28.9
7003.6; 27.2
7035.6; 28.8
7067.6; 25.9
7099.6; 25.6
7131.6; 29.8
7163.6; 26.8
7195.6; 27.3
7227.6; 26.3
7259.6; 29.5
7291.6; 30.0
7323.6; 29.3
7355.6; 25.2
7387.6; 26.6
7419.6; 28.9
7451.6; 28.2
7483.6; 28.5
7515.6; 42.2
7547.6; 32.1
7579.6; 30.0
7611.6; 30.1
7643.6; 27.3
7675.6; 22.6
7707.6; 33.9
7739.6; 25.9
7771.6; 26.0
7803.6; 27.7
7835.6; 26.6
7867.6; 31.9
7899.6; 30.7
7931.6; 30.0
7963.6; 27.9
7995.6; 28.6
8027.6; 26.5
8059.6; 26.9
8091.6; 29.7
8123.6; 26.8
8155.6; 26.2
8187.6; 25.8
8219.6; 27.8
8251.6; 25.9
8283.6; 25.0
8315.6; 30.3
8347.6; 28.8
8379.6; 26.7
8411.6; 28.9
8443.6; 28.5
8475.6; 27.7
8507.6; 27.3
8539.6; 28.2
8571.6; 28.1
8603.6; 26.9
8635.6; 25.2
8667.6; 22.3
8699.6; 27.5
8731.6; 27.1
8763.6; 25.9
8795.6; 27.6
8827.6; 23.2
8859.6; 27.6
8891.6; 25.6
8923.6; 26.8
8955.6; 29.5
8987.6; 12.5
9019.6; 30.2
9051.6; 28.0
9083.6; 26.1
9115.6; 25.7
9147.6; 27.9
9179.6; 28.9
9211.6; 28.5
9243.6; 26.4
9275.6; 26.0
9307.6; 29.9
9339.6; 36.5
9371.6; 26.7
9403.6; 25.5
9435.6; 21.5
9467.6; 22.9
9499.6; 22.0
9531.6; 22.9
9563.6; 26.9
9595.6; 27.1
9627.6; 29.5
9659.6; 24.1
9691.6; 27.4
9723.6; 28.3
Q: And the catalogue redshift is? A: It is 0.146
